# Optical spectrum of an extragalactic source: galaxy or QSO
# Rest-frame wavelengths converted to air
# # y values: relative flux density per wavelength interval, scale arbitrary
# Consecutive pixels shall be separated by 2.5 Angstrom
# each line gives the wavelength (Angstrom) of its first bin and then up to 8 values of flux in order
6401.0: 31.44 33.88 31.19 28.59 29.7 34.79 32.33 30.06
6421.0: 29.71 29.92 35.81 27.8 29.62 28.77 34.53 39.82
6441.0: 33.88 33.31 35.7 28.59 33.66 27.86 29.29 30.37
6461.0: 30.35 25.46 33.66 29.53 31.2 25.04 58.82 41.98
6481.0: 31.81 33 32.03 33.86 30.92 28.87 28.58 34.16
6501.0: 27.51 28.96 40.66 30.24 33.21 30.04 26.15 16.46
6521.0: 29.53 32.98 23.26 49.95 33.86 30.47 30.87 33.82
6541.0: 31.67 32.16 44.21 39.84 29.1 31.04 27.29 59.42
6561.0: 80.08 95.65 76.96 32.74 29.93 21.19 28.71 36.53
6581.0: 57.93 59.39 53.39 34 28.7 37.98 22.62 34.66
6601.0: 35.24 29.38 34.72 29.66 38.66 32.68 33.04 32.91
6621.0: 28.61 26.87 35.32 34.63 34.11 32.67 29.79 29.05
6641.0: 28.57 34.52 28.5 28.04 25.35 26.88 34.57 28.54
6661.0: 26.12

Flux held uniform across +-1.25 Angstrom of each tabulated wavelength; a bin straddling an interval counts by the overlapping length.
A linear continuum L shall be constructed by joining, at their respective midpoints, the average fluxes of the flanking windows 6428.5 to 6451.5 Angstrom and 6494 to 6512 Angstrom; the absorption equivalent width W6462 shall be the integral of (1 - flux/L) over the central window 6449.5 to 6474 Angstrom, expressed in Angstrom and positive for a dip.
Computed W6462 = 2.0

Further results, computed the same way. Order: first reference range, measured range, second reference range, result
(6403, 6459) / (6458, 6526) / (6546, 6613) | 7.9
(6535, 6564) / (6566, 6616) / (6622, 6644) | 1.2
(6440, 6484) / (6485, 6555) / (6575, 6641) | 3.8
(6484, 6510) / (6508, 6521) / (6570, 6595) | 2.3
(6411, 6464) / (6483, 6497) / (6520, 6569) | 2.2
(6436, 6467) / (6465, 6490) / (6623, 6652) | -2.6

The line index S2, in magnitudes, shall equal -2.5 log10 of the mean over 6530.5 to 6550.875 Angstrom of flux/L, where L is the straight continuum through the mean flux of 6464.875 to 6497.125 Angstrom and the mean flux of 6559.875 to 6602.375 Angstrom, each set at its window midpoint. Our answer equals 0.18 mag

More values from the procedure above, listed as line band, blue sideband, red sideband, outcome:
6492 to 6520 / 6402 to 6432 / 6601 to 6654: 0.06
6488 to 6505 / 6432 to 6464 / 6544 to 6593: 0.22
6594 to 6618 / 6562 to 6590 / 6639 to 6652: 0.22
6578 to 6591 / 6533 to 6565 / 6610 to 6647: -0.21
